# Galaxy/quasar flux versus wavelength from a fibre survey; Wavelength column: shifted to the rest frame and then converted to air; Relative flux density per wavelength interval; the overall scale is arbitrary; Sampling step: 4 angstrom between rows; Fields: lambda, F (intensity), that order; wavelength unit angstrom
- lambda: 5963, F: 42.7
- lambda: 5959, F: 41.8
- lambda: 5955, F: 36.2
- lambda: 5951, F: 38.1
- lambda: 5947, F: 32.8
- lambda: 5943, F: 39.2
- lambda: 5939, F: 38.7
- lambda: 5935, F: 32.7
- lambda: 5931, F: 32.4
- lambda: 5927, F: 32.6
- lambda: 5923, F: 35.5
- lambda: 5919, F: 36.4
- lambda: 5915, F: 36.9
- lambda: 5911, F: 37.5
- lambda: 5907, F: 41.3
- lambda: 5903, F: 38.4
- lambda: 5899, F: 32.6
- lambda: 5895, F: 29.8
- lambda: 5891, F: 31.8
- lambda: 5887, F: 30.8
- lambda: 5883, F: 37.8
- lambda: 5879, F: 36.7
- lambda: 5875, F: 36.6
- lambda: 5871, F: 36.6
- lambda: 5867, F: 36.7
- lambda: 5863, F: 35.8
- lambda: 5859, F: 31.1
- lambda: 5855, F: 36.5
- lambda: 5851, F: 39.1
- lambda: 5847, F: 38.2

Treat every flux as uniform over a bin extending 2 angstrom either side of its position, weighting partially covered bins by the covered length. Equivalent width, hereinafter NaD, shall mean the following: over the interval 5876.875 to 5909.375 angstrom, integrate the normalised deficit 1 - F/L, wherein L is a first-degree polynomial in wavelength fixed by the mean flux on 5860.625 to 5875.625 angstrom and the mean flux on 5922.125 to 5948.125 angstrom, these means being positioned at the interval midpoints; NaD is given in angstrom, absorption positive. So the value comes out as 0.74 angstrom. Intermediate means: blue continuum 36.3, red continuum 34.9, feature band 34.9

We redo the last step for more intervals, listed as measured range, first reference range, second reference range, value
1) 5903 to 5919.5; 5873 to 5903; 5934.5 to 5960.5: -1.38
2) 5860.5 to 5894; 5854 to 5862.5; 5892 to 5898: -3.07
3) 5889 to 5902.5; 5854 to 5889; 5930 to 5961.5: 1.37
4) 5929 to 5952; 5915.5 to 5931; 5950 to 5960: 0.77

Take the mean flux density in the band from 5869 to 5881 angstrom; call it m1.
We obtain 36.6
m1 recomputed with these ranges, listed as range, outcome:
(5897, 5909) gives 37.4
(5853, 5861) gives 33.8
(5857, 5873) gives 35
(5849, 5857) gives 37.8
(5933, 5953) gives 36.3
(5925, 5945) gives 35.1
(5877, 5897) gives 33.4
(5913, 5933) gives 34.8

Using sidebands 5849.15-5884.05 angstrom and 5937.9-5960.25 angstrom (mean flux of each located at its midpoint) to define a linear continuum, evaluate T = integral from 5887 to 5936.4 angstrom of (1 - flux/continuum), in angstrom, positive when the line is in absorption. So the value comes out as 3.1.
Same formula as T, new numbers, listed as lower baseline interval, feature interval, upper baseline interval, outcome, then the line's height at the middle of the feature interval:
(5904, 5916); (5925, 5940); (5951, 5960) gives 1.9 angstrom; 38.6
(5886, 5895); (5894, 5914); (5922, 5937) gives -2.8 angstrom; 31.8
